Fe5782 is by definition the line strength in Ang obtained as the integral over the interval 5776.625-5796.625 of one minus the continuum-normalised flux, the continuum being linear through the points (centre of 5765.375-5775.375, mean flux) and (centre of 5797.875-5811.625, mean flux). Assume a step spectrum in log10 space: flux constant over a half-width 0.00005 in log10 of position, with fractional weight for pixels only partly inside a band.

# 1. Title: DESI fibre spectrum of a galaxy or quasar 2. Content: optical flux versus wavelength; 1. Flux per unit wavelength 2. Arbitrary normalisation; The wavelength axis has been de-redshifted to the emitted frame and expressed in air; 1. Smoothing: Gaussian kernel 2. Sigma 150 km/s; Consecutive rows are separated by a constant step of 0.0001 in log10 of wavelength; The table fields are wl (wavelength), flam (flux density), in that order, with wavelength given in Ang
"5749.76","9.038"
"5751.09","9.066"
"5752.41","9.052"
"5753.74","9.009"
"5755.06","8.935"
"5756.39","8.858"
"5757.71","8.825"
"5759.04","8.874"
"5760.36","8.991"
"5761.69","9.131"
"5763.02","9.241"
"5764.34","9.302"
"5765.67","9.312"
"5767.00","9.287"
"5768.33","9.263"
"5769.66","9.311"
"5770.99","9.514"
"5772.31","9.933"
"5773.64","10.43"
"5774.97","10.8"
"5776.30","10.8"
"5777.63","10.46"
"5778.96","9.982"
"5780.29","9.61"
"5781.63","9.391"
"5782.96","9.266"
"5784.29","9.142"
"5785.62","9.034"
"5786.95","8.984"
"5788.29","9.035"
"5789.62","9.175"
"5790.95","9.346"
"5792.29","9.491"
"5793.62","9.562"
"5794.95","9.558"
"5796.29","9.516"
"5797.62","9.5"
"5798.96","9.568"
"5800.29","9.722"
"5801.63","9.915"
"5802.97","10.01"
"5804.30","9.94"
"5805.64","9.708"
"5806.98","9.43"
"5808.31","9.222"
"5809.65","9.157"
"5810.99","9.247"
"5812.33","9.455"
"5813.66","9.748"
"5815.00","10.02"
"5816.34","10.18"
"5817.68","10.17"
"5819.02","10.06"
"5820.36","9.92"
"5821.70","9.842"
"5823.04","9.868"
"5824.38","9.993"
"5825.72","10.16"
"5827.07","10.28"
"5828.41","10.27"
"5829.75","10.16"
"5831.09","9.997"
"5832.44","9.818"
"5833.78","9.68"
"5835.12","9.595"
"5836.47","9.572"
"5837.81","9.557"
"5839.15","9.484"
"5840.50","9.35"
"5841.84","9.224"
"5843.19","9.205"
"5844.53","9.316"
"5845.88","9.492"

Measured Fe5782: 0.41 Ang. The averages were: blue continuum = 9.72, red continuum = 9.59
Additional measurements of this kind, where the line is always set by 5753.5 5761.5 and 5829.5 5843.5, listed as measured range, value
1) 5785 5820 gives -1.0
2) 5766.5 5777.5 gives -1.1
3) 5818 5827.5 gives -0.5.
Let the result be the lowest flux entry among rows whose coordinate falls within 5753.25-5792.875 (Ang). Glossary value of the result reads 8.825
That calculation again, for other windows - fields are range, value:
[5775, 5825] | 8.984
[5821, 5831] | 9.842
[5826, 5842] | 9.224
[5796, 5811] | 9.157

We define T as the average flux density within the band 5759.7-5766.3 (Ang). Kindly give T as 9.2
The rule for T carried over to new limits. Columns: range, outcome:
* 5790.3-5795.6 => 9.49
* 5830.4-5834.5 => 9.83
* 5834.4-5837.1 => 9.58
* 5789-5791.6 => 9.27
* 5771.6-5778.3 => 10.5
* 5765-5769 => 9.27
